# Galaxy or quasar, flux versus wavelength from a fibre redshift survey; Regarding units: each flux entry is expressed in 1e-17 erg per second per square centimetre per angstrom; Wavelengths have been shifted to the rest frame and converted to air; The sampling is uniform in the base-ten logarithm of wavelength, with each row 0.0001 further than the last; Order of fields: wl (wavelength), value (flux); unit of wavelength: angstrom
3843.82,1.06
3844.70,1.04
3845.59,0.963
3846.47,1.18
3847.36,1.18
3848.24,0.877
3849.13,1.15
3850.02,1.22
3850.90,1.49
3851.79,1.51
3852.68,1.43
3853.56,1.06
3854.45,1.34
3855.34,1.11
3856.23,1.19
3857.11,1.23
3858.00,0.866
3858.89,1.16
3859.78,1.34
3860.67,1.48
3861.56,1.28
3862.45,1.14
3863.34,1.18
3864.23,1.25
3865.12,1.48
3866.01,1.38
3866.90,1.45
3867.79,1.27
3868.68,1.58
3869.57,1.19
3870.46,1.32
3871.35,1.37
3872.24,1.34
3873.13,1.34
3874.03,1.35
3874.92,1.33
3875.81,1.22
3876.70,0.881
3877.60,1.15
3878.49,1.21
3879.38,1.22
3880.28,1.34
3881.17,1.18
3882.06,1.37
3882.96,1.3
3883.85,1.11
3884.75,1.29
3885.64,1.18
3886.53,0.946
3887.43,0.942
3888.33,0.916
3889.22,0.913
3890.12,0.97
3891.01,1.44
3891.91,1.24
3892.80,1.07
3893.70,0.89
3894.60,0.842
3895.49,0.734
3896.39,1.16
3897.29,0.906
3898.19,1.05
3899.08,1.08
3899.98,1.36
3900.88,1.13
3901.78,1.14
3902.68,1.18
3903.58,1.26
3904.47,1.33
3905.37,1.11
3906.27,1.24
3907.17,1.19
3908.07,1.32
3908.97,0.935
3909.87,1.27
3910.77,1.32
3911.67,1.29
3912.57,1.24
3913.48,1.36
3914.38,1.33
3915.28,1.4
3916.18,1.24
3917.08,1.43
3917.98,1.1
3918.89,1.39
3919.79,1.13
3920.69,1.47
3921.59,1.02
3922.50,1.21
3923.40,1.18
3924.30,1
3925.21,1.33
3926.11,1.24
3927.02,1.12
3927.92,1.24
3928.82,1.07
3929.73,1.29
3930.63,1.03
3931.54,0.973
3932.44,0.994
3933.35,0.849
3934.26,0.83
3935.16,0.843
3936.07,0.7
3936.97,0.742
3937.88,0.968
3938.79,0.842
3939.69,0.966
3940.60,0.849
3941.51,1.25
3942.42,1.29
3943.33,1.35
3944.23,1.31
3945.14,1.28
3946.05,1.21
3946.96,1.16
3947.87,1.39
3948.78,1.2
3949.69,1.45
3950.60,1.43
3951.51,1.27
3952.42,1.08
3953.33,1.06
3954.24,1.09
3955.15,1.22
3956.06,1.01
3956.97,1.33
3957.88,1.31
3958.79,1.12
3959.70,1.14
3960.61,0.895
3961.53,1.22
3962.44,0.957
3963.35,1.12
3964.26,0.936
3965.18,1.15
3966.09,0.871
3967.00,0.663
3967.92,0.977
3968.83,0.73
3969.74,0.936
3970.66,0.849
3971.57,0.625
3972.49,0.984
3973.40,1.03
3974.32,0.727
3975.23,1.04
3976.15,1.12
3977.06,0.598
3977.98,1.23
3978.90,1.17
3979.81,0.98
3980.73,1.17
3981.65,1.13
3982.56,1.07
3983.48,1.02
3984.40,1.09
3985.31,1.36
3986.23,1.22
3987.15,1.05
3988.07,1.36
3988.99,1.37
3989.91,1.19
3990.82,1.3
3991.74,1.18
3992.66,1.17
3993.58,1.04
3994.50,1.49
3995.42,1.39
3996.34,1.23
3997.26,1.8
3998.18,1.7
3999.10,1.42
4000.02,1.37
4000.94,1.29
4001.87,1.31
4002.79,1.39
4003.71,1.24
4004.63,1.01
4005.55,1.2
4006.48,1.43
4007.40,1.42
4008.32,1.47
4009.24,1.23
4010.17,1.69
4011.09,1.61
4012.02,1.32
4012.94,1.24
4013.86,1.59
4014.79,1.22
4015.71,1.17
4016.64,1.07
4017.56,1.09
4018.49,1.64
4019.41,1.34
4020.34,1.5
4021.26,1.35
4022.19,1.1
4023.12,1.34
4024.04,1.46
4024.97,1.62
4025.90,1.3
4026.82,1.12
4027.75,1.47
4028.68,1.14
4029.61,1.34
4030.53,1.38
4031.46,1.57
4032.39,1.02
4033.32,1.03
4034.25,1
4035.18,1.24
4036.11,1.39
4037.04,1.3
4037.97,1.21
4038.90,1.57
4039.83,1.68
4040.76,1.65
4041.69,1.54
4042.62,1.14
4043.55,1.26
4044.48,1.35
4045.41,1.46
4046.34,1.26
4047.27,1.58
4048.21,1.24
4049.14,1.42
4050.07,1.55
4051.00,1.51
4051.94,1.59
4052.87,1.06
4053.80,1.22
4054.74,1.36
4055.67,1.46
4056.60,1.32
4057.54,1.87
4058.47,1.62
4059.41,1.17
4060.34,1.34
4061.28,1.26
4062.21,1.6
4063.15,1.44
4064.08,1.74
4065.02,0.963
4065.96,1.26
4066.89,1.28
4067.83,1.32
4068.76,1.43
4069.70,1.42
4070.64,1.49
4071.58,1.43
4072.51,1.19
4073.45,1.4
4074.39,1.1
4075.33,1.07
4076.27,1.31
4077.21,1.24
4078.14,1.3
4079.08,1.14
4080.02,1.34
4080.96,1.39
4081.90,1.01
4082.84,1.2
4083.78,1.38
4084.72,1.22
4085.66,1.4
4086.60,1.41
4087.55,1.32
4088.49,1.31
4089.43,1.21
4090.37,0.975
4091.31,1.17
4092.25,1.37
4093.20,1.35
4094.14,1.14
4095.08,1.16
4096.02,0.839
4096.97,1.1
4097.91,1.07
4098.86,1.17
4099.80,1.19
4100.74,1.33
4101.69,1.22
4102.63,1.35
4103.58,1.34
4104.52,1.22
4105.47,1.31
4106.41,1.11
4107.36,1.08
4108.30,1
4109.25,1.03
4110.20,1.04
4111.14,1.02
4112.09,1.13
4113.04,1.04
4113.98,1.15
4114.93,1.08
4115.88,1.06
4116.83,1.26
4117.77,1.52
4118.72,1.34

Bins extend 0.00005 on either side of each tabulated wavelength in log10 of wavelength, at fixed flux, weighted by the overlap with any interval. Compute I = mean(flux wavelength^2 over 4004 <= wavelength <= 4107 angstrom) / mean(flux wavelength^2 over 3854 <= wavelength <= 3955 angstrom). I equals 1.2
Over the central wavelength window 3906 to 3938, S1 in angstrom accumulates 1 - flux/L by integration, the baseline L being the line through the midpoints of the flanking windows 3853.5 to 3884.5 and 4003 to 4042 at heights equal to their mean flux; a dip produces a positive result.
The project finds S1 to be 3.5 angstrom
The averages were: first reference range 1.26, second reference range 1.34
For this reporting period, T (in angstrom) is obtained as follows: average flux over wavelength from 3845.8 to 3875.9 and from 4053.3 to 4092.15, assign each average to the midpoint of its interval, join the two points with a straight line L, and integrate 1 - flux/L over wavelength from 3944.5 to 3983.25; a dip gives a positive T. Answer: 6.7 angstrom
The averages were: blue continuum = 1.27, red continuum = 1.32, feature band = 1.07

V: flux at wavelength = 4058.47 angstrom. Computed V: 1.62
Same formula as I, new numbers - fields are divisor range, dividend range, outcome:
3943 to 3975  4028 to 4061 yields 1.31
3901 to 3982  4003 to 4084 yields 1.27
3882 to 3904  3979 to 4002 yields 1.22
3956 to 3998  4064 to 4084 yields 1.22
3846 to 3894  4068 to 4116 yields 1.11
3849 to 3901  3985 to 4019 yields 1.18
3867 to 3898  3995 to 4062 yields 1.26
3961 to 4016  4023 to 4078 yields 1.18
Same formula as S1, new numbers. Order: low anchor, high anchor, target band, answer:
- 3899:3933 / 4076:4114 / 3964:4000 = 2.63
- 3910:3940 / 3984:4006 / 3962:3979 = 4.28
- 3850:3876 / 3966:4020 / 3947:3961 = 0.35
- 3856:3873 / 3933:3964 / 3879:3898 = 2.28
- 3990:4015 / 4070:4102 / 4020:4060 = -1.94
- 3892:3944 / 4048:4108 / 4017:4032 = -1.45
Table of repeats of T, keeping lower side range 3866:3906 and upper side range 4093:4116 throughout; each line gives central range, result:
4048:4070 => -4.7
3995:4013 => -3.7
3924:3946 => 2.0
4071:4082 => -1.0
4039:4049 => -2.4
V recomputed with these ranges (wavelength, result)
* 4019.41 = 1.34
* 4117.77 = 1.52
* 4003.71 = 1.24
